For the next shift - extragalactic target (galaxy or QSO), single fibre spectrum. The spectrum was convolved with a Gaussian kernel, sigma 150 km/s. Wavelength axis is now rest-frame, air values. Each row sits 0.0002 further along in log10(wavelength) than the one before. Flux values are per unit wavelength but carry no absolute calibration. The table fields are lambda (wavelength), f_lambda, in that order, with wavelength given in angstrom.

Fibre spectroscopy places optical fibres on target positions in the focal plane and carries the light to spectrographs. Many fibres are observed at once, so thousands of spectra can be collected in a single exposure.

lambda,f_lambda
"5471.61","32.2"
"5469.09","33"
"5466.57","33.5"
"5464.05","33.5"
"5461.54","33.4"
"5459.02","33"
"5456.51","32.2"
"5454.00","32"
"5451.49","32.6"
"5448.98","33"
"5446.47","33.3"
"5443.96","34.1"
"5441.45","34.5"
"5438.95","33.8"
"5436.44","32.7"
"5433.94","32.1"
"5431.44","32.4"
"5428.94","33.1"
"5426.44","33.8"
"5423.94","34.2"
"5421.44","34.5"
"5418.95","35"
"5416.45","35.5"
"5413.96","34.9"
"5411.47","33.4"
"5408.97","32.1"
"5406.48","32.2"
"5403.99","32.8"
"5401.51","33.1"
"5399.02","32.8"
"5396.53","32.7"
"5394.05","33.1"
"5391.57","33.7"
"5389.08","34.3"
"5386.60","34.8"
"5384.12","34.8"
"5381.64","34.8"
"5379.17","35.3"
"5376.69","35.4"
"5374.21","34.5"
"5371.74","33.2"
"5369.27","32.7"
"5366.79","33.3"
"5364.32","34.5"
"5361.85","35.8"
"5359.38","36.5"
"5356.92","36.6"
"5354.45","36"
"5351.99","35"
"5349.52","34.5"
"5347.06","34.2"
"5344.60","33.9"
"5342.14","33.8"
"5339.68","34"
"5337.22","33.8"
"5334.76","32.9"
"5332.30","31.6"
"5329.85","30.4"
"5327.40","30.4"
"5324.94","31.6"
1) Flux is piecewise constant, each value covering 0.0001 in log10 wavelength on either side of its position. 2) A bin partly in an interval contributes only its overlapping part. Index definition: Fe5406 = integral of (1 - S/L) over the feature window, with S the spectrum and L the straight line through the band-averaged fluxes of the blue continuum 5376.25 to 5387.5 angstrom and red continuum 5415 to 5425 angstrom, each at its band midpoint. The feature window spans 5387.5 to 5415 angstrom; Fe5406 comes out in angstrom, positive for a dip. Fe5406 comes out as 1.4 angstrom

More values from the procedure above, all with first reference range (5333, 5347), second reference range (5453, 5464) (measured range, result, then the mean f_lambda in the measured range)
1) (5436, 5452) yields -0.3 angstrom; 33.5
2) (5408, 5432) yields -0.7 angstrom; 33.9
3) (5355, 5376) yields -0.8 angstrom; 34.7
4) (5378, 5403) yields -0.5 angstrom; 33.9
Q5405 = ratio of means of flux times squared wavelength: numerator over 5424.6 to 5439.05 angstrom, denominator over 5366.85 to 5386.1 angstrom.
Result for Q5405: 0.98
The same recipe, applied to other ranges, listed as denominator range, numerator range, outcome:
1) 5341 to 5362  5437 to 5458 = 0.98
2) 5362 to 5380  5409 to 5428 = 1.02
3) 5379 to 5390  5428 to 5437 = 0.95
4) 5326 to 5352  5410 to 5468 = 1.05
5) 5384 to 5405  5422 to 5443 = 1.01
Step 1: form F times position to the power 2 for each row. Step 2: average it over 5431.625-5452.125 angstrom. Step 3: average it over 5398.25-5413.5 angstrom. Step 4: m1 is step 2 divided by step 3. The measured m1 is 1.0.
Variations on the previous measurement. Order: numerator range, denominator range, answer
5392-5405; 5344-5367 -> 0.95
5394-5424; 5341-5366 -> 0.98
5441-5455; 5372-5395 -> 0.99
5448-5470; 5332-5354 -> 1.01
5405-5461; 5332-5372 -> 1.00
